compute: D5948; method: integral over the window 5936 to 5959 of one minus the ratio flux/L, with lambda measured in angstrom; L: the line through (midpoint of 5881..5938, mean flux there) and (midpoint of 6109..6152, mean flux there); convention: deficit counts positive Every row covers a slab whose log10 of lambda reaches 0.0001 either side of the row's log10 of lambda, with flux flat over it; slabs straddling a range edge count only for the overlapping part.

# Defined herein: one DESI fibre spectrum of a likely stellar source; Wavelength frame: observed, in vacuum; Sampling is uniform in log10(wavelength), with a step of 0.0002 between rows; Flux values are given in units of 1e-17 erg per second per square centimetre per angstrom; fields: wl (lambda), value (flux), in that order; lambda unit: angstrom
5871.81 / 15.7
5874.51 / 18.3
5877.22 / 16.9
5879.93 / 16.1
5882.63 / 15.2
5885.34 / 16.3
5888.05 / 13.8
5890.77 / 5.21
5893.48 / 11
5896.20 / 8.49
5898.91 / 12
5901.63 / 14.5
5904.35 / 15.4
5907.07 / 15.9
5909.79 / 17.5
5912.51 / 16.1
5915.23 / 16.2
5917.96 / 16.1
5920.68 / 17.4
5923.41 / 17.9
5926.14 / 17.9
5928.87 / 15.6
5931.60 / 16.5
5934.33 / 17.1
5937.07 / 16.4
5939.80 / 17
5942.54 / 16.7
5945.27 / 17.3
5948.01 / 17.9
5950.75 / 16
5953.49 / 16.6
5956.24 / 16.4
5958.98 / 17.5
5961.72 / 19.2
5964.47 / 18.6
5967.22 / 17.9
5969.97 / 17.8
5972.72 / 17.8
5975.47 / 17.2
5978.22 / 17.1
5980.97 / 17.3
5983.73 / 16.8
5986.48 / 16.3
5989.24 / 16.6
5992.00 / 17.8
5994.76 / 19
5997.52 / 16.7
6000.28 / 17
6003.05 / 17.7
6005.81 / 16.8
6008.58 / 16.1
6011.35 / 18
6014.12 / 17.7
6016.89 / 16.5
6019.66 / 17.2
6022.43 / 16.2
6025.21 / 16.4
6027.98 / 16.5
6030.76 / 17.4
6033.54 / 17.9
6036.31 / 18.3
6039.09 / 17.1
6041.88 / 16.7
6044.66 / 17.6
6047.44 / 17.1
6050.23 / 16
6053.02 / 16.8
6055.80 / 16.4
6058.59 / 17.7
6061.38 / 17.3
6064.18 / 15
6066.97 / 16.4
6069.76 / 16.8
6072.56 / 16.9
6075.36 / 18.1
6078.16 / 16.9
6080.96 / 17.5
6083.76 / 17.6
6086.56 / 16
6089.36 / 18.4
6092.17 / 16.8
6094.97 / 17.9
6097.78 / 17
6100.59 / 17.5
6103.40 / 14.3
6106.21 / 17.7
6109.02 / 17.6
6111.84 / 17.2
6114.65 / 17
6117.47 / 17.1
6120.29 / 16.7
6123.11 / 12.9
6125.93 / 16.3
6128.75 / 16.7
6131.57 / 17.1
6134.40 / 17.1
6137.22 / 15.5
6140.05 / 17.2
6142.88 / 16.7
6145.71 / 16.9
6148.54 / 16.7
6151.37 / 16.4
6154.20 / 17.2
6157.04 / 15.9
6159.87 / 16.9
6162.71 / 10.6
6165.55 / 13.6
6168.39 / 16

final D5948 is -2.53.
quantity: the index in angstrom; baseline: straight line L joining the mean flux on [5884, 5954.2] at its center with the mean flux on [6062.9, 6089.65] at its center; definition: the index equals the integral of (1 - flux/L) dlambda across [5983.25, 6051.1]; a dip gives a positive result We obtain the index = -3.3 angstrom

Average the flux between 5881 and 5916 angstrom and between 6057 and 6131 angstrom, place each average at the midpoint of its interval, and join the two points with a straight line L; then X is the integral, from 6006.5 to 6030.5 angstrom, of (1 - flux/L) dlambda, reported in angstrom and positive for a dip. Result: -1.94 angstrom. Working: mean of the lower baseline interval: 13.6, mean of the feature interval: 16.8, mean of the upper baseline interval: 16.8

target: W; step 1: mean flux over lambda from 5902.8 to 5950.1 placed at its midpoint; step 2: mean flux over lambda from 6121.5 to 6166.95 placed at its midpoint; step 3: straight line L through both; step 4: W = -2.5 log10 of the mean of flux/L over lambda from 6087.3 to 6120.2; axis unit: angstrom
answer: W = -0.07 mag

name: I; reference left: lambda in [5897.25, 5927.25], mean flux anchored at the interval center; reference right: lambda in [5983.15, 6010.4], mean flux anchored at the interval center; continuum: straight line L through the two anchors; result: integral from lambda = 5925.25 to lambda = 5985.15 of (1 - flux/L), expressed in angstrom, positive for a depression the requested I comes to -2.34 angstrom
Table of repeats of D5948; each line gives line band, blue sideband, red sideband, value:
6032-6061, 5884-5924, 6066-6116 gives -1.35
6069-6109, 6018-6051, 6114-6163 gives -1.15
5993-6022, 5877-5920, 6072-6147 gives -3.19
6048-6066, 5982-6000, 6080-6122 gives 0.58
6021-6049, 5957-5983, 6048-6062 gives -0.11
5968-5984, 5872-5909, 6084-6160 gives -2.64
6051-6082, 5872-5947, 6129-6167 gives -2.11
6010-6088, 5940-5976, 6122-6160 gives -0.33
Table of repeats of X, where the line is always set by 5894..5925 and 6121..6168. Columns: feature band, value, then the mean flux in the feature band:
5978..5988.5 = -1.0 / 16.8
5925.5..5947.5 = -2.3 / 16.8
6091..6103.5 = -1.0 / 17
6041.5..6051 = -0.8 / 16.9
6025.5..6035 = -1.0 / 17.2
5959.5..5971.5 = -2.3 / 18.3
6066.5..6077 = -1.0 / 17.1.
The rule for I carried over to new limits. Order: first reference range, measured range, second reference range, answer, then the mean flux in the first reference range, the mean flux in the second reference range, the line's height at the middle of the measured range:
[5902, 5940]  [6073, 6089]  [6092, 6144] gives -0.6 angstrom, 16.6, 16.6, 16.6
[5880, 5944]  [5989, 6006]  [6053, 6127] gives -1.7 angstrom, 15.1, 16.8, 15.9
